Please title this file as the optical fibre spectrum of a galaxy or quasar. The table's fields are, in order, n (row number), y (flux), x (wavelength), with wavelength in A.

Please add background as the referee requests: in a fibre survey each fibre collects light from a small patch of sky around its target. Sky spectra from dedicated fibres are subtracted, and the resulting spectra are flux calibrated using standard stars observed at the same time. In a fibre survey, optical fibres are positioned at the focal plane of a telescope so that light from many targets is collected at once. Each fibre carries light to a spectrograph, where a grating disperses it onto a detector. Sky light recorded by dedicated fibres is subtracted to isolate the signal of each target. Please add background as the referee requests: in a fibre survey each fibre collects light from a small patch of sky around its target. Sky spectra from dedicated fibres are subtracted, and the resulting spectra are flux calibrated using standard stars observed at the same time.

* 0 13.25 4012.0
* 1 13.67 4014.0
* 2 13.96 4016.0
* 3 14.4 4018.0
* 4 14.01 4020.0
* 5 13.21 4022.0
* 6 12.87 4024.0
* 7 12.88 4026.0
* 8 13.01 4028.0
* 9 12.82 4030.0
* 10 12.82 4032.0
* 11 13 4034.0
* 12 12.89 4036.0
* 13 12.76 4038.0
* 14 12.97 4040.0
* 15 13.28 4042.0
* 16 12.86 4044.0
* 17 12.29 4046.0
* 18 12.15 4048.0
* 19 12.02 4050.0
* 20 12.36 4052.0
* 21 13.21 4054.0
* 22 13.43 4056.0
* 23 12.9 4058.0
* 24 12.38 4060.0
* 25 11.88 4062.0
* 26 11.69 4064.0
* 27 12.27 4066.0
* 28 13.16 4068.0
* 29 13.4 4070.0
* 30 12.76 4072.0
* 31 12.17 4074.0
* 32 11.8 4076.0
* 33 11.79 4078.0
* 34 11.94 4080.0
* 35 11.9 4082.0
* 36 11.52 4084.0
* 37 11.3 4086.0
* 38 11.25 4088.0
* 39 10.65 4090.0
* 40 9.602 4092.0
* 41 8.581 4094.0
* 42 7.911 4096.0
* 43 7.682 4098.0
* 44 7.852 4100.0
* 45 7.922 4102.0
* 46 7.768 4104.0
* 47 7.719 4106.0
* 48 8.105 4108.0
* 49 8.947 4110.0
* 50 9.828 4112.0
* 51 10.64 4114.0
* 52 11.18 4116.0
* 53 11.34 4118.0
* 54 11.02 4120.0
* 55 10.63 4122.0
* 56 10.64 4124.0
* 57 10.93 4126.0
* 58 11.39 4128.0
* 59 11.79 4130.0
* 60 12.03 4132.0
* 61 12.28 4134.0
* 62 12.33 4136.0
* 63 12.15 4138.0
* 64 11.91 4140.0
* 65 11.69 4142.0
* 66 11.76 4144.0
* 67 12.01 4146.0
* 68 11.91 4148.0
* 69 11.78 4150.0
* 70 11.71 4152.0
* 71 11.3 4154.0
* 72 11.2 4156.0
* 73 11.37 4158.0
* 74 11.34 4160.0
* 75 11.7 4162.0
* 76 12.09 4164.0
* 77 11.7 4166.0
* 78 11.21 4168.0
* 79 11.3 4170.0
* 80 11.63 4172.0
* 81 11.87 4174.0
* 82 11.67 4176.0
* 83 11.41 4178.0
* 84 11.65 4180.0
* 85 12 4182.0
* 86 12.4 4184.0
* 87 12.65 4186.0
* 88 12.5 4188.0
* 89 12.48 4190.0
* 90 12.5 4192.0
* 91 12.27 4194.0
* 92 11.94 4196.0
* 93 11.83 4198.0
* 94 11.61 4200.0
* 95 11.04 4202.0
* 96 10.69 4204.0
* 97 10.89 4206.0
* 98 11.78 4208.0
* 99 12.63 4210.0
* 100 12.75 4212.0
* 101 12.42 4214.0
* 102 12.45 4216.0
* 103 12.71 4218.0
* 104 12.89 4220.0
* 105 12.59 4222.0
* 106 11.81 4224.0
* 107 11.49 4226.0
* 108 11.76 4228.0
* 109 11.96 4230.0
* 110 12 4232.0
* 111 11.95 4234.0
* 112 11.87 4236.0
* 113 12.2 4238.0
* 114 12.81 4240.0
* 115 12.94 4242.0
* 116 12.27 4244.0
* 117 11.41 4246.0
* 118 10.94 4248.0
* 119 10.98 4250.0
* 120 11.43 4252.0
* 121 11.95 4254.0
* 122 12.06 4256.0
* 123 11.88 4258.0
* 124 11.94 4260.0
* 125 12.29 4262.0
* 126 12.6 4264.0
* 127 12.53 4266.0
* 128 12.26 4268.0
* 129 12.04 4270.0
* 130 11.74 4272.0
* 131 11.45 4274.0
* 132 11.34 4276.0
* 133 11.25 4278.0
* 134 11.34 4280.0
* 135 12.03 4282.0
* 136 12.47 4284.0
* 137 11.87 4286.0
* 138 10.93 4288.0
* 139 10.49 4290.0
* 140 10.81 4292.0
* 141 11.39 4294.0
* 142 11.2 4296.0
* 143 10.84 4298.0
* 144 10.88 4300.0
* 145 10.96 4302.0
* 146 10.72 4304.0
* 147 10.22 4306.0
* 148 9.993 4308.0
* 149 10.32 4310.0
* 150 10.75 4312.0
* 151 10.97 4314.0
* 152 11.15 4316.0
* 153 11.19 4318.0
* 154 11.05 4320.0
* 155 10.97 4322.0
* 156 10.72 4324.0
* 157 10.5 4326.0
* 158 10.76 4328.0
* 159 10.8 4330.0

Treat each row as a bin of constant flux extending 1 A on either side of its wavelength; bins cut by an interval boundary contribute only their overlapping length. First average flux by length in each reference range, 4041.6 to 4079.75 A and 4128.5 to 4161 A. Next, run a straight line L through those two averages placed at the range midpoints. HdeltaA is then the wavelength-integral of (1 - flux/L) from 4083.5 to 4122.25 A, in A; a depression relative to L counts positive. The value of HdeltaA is 8.3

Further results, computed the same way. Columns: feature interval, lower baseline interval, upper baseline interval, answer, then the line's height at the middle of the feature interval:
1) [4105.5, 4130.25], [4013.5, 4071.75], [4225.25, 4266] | 4.4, 12.6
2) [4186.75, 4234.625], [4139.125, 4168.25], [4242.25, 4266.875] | -1.0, 11.8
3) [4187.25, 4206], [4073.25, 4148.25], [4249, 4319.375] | -1.4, 11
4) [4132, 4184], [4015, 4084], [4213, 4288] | 2.5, 12.3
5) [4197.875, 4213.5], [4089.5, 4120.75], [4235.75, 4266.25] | -0.8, 11.1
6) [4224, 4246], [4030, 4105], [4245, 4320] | -1.3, 11.4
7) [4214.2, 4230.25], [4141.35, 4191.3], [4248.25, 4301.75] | -0.7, 11.7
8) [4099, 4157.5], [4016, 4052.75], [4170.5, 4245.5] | 8.0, 12.5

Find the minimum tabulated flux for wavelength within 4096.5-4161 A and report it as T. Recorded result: 7.682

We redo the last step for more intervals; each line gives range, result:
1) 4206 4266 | 10.89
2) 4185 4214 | 10.69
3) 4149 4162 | 11.2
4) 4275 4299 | 10.49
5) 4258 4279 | 11.25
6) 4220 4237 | 11.49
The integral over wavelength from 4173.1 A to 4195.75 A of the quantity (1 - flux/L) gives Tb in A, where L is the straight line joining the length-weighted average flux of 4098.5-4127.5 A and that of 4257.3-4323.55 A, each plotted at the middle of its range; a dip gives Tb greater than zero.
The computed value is -4.0 A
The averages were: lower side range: 9.61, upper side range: 11.3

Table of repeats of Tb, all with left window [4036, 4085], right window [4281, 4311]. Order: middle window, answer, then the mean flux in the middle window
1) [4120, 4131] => 0.9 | 11.1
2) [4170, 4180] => 0.1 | 11.6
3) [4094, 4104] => 3.5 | 7.91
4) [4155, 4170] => 0.4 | 11.5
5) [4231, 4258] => -1.4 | 11.9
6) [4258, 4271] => -1.2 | 12.2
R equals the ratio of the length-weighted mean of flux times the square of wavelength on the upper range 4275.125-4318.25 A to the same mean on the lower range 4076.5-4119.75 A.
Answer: 1.2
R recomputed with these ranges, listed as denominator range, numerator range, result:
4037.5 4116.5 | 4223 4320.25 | 1.14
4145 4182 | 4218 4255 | 1.07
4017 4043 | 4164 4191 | 0.97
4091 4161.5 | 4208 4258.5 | 1.21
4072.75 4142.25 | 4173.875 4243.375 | 1.21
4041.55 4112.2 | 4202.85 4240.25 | 1.17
